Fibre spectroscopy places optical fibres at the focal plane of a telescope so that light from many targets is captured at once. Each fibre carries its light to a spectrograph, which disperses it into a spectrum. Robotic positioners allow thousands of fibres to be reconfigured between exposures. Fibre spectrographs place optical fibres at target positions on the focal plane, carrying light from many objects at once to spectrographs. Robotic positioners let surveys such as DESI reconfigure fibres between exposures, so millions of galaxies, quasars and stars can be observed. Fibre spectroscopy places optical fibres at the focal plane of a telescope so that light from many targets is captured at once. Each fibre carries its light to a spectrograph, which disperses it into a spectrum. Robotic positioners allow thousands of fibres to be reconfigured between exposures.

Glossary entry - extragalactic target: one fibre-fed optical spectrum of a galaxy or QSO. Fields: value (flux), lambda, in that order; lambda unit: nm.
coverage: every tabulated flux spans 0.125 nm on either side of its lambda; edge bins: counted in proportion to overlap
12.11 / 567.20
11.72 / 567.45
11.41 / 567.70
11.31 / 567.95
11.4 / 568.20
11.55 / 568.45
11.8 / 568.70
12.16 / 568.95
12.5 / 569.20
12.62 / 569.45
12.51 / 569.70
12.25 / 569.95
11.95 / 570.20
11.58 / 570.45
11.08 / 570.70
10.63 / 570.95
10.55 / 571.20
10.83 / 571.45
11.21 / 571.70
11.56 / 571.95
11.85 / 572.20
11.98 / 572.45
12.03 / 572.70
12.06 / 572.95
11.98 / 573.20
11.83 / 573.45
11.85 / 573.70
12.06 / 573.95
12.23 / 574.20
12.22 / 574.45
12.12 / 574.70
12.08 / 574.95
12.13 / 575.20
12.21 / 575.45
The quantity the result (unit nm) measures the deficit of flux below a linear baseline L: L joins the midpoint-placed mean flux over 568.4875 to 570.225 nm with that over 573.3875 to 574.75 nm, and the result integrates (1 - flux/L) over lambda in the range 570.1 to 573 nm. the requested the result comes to 0.174 nm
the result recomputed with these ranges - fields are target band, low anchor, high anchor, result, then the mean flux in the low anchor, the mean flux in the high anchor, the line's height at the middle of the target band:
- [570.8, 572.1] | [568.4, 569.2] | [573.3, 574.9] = 0.11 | 12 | 12.1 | 12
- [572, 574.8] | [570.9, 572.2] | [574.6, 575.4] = -0.09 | 11.1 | 12.1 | 11.6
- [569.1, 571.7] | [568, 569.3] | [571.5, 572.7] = 0.03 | 11.8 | 11.6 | 11.7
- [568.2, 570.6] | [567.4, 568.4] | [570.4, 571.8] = -0.18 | 11.4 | 10.9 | 11.2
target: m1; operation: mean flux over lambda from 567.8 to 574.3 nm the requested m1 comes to 11.7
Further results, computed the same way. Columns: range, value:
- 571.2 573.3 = 11.6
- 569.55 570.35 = 12.2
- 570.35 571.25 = 11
